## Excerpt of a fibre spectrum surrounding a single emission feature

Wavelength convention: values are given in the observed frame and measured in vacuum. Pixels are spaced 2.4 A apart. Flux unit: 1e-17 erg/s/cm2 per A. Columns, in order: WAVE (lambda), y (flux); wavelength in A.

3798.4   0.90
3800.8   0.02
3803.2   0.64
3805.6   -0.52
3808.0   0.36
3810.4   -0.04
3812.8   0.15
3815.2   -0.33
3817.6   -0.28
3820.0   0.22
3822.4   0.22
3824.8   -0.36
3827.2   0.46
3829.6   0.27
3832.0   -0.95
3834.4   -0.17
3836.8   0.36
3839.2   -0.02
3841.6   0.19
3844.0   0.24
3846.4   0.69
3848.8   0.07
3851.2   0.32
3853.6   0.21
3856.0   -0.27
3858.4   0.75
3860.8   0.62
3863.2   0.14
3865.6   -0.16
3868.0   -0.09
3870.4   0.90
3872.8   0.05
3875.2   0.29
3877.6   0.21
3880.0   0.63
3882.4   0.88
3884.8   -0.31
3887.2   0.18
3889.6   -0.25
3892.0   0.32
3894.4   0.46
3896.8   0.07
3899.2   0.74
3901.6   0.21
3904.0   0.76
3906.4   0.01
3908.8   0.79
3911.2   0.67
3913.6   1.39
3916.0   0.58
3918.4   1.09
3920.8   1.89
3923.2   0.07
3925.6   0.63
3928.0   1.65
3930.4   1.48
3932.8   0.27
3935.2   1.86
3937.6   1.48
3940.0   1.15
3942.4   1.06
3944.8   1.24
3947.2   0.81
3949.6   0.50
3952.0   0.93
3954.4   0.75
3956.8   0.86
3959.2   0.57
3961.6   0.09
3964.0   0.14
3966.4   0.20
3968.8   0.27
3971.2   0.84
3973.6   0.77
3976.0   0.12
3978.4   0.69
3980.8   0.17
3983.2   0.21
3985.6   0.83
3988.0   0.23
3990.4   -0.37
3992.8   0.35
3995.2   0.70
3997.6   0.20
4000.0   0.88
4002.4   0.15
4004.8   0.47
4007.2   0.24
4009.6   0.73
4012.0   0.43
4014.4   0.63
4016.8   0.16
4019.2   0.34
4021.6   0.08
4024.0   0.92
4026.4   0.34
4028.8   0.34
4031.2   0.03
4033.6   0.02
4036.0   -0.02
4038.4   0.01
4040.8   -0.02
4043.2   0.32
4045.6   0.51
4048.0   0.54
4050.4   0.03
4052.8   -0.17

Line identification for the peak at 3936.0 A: Lyman alpha 1216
